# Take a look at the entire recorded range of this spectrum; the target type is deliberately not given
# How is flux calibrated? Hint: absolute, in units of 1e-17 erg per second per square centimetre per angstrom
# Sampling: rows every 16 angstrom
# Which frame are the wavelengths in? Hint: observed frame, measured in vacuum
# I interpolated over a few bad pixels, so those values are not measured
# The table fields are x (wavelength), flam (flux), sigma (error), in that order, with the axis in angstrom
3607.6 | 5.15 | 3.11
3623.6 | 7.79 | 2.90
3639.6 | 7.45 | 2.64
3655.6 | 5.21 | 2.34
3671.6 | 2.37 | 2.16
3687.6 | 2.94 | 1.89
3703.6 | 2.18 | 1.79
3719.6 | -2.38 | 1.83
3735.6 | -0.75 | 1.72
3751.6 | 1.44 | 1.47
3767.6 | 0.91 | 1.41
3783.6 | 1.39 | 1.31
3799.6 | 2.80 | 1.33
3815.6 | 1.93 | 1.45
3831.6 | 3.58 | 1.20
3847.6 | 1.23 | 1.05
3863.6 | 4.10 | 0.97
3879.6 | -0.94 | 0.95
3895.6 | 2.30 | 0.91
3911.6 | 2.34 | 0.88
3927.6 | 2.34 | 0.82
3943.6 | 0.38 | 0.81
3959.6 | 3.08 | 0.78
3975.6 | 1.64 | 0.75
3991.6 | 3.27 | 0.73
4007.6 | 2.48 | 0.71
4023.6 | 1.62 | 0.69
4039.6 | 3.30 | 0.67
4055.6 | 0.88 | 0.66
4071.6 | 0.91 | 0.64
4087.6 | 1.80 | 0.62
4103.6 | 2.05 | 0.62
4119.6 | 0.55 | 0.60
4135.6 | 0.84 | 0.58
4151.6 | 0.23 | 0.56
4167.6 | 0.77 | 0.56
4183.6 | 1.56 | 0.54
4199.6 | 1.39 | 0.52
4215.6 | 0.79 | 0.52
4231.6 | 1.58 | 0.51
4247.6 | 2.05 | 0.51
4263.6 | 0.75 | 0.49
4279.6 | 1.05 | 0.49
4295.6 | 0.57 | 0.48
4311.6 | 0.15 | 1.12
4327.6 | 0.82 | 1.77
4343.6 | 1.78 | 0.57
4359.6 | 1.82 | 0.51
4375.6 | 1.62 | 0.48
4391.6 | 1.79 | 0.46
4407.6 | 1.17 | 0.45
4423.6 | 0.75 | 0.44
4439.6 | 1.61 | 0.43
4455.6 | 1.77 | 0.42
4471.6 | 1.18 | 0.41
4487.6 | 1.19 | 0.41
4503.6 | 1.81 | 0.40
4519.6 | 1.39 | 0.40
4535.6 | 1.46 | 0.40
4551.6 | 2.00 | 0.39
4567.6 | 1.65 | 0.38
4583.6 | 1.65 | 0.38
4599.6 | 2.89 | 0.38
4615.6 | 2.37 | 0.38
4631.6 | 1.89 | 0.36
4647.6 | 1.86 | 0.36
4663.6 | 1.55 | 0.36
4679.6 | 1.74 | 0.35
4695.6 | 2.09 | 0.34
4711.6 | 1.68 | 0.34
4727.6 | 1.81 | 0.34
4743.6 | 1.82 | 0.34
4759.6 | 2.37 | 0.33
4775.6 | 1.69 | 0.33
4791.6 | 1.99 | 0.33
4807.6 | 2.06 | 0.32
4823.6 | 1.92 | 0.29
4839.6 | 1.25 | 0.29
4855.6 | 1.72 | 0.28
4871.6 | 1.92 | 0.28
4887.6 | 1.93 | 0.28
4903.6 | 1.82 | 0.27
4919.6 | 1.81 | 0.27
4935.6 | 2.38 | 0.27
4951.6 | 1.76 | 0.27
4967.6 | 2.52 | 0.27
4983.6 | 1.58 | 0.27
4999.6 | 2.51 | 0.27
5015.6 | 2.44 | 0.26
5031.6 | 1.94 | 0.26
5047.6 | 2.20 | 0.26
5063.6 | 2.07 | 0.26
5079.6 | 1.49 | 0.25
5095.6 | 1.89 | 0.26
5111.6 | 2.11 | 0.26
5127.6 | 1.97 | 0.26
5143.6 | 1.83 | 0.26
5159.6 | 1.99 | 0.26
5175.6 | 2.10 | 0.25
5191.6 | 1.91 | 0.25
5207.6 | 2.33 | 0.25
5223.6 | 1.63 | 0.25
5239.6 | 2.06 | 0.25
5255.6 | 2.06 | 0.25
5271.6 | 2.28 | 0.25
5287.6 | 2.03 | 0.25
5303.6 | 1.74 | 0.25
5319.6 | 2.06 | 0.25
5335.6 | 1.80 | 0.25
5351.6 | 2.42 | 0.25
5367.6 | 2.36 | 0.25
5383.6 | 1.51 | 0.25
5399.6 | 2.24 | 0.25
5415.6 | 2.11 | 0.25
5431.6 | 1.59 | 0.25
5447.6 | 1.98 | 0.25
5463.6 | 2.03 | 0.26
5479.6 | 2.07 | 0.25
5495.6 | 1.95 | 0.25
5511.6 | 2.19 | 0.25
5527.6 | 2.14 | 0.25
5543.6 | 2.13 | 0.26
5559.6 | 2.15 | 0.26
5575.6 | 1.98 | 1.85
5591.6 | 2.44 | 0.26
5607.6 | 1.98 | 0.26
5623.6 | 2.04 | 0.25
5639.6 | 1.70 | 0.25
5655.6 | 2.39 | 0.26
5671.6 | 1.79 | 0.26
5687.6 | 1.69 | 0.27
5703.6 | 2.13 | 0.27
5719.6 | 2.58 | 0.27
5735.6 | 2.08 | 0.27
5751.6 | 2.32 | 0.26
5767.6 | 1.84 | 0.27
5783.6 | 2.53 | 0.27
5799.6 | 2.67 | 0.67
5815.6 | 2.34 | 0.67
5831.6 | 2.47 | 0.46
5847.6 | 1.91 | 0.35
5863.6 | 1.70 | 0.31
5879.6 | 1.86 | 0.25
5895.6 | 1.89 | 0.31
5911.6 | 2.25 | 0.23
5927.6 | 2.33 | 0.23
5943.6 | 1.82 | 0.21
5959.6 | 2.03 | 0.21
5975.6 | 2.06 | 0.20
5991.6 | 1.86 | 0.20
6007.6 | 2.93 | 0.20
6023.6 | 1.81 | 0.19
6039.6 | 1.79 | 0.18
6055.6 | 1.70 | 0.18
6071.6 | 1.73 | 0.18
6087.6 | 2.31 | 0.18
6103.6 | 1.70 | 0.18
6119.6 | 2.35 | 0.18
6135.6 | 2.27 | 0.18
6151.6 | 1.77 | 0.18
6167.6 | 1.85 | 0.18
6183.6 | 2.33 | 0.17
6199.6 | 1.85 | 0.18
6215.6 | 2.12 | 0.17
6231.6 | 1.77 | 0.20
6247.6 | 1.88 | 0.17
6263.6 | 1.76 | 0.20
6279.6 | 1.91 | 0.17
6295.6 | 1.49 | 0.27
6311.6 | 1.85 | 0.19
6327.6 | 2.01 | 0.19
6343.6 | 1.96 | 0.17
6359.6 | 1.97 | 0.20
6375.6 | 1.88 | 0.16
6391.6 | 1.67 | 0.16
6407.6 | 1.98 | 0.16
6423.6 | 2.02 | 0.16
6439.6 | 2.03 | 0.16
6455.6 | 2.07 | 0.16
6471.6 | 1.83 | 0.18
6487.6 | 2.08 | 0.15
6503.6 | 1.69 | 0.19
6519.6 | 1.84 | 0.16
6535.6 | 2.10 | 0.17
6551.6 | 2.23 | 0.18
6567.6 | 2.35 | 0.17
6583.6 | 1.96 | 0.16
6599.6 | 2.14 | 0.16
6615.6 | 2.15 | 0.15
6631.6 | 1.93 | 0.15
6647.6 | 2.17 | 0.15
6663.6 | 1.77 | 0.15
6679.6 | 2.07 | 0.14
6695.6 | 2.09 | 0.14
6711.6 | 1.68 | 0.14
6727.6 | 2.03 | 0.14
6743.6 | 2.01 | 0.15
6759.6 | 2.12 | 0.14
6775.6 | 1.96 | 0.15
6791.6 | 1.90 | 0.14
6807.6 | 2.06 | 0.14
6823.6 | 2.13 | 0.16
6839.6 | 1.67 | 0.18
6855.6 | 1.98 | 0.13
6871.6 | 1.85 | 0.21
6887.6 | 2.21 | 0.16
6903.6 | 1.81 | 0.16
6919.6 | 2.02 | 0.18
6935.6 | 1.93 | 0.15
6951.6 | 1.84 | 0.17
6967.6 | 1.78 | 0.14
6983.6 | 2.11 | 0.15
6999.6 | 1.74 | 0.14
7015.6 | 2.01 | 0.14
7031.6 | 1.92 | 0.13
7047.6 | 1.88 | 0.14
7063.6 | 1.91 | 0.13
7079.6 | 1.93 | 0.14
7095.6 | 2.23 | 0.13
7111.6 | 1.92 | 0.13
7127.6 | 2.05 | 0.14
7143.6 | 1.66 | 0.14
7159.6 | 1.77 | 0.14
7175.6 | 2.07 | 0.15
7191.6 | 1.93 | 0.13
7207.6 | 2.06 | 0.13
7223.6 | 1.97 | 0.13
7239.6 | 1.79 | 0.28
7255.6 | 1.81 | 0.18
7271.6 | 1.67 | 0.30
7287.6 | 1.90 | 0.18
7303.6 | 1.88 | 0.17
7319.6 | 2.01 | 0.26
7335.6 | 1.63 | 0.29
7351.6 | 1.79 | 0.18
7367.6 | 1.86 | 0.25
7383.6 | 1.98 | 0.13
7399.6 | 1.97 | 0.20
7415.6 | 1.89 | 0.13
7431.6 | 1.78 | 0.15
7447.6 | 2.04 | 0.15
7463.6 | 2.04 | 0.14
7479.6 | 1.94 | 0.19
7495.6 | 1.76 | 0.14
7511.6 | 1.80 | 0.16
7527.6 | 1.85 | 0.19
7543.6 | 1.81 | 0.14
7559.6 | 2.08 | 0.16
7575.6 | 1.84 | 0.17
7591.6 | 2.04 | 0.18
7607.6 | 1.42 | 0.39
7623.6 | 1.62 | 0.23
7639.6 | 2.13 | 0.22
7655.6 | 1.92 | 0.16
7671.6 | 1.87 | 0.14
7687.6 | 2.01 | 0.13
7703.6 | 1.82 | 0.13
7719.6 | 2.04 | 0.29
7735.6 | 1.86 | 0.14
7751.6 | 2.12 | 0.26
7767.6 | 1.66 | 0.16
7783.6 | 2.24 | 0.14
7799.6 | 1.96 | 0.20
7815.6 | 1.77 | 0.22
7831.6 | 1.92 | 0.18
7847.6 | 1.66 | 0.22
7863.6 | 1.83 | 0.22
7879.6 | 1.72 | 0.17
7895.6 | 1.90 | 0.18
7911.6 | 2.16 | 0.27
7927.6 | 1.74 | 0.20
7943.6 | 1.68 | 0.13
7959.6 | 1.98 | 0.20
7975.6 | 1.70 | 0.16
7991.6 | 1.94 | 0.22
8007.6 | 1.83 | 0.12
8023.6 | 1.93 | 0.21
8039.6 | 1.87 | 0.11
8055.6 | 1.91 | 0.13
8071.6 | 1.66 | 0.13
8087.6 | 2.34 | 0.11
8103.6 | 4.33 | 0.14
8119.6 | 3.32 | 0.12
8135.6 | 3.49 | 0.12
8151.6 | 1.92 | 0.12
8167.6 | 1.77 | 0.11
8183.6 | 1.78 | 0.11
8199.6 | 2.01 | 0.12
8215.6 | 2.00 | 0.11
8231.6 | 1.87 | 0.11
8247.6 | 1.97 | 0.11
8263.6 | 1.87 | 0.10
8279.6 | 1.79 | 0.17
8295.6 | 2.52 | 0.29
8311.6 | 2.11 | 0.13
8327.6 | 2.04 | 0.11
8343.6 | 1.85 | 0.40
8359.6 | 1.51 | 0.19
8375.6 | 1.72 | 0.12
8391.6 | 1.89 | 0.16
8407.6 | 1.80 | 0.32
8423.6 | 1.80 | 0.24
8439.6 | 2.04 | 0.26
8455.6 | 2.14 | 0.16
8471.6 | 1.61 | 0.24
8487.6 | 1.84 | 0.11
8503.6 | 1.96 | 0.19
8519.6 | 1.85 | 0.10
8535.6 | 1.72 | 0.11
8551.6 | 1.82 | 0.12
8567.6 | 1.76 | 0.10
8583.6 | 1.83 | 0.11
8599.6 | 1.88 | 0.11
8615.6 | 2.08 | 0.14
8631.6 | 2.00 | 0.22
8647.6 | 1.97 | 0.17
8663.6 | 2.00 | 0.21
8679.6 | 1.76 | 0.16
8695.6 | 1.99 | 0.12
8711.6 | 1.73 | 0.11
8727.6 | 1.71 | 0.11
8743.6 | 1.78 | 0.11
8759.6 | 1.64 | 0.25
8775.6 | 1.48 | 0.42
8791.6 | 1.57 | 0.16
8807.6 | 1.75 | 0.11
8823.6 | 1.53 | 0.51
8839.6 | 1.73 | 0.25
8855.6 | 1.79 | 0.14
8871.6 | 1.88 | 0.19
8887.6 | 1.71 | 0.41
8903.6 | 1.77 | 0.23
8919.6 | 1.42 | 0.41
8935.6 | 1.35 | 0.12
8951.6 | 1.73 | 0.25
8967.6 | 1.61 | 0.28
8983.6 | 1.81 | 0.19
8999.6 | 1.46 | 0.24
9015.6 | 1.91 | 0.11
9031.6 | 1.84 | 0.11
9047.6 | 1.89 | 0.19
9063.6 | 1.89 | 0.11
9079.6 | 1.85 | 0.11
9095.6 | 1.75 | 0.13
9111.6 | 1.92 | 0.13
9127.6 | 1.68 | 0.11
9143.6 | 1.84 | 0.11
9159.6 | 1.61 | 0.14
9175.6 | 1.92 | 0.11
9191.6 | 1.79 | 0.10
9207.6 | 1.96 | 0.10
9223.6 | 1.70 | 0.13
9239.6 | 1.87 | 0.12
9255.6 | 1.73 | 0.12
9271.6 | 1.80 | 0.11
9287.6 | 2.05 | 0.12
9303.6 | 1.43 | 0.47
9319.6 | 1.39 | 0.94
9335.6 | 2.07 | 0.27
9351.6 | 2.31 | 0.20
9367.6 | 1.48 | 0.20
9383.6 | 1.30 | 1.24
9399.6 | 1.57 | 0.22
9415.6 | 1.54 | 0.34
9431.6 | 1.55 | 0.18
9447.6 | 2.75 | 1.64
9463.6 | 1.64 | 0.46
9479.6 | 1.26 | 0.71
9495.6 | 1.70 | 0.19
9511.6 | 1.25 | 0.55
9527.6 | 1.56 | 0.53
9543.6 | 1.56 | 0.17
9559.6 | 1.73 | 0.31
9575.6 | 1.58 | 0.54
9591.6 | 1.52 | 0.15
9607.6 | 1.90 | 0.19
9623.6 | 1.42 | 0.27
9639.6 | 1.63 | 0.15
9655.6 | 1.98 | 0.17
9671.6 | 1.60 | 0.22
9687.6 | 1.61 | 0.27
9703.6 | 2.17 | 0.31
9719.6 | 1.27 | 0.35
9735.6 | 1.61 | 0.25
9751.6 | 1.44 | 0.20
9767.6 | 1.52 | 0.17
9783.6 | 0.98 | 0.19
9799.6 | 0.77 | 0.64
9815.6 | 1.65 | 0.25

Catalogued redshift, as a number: 0.24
